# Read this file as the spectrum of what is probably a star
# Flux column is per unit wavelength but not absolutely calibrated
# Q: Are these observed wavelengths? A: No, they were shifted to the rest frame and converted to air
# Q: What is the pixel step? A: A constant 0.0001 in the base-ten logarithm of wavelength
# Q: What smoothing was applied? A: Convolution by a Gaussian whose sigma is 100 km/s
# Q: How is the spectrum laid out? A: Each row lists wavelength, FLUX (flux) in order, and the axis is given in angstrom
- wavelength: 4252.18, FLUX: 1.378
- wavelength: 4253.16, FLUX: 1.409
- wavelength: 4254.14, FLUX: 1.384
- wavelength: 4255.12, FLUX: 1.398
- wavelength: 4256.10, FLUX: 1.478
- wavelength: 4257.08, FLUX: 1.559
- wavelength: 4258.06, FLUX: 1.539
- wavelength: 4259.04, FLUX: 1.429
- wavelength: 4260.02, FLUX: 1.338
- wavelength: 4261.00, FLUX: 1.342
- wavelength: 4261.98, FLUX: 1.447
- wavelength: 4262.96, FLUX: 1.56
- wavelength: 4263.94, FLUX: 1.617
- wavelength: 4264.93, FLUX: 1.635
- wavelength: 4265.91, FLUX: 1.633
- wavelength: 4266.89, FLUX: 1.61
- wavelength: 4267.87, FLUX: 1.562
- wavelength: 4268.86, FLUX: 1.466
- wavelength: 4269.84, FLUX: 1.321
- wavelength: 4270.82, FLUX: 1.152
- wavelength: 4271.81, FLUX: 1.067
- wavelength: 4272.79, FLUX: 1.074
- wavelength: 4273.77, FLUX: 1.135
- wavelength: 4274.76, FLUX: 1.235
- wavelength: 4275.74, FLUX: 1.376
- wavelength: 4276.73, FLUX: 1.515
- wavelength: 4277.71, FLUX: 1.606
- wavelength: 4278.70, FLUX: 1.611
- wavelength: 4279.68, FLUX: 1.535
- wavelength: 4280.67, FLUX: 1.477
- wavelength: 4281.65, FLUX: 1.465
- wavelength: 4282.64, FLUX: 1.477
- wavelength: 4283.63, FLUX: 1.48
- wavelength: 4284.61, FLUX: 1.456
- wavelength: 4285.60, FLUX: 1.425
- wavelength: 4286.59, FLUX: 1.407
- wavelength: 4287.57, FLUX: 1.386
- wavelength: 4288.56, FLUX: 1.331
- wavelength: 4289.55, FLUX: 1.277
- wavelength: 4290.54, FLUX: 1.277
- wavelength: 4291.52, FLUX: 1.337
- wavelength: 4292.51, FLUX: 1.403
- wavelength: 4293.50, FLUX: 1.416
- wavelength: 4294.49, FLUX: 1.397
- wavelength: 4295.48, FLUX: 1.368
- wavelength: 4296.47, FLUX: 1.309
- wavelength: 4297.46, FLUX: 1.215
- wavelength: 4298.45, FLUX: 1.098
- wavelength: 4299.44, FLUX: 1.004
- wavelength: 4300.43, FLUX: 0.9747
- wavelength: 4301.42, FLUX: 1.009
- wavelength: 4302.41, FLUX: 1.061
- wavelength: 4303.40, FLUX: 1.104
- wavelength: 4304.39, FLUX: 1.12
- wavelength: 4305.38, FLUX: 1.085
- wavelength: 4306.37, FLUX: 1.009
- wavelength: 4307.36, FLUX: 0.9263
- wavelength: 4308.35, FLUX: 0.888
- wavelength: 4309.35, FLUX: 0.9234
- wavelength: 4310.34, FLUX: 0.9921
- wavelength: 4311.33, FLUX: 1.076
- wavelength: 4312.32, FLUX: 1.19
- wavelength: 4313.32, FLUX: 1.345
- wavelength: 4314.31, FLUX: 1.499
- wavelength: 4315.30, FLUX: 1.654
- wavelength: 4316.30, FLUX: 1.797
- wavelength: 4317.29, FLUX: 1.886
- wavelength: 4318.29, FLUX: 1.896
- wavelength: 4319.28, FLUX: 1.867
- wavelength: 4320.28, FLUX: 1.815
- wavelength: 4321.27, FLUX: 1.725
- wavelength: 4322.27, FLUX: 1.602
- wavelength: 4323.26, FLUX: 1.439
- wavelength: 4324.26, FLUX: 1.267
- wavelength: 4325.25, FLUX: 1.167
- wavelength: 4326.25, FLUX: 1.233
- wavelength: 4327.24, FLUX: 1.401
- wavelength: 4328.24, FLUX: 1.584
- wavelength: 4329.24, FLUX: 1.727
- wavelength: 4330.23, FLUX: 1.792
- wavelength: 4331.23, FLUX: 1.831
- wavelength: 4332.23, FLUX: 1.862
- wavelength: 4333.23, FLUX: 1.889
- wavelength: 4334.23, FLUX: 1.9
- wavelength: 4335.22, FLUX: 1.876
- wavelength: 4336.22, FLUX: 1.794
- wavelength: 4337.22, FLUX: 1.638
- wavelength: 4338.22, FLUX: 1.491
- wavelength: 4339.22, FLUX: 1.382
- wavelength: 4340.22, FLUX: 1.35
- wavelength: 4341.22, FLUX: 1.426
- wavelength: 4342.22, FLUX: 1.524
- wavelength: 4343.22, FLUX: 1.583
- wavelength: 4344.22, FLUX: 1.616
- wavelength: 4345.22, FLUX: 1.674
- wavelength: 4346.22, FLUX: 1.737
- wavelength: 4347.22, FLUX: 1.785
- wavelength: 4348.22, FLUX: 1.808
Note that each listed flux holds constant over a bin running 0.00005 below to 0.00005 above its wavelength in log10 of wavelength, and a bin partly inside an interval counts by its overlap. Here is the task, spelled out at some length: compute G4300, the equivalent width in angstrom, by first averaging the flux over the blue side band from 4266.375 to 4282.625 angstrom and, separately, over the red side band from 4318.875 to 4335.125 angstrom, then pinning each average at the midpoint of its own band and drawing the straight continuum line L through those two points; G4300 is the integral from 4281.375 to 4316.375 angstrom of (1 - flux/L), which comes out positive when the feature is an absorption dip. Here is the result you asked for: 5.9 angstrom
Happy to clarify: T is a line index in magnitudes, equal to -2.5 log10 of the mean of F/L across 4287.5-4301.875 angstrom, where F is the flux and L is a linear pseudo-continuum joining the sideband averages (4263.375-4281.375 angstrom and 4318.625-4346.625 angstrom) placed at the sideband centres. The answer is 0.194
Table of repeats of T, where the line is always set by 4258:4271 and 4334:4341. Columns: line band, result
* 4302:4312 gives 0.46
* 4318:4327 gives 0.03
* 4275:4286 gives 0.02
